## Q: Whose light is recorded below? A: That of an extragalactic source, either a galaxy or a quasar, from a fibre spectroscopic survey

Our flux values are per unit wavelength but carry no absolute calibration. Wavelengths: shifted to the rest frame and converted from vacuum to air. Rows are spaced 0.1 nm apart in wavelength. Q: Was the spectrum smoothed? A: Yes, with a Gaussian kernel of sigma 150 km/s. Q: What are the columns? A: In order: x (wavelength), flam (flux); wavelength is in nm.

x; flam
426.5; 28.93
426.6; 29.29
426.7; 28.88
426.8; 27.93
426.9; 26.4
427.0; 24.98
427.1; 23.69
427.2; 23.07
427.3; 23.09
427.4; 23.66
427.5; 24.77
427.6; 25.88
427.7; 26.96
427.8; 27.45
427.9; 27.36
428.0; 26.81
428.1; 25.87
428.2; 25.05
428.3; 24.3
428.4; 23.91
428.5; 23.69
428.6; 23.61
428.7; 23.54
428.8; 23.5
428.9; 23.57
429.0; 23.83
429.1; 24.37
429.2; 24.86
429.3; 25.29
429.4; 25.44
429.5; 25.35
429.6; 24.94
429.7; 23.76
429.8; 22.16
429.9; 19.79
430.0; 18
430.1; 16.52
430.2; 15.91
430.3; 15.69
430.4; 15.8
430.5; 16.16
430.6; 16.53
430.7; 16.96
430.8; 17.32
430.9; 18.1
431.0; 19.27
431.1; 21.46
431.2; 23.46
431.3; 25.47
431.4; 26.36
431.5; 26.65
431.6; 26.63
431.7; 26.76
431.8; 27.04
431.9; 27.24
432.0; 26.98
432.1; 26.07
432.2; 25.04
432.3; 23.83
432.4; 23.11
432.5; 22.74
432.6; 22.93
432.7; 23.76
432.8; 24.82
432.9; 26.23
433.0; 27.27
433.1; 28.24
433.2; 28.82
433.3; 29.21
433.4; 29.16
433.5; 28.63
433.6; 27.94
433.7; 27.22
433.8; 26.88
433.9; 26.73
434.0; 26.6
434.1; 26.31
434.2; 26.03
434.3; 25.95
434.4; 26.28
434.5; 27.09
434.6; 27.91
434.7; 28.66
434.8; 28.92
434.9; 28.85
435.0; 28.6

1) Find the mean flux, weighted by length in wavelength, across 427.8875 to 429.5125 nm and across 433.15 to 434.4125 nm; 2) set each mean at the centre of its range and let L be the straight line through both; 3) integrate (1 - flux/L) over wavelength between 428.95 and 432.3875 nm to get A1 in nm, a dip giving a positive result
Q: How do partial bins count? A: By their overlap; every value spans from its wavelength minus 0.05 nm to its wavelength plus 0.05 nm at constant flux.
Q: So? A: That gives 0.45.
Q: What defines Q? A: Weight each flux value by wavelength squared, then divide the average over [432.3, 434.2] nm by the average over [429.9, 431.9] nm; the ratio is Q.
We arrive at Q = 1.29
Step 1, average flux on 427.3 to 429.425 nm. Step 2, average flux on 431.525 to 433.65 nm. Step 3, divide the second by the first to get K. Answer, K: 1.1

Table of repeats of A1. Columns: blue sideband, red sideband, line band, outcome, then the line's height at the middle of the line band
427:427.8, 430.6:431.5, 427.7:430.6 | 0.04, 23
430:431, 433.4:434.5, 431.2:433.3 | -0.39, 21.9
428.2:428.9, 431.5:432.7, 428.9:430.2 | 0.09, 24.2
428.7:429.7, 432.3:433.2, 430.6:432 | 0.09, 24.8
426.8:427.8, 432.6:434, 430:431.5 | 0.41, 26.2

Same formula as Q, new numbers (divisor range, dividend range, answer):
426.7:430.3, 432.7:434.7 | 1.16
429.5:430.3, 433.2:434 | 1.41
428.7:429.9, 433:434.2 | 1.17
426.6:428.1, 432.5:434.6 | 1.06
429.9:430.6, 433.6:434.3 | 1.63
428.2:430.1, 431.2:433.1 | 1.11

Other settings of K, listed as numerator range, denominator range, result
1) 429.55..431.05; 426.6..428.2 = 0.71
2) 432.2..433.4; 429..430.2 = 1.14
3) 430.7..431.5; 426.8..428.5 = 0.86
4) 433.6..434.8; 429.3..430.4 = 1.30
